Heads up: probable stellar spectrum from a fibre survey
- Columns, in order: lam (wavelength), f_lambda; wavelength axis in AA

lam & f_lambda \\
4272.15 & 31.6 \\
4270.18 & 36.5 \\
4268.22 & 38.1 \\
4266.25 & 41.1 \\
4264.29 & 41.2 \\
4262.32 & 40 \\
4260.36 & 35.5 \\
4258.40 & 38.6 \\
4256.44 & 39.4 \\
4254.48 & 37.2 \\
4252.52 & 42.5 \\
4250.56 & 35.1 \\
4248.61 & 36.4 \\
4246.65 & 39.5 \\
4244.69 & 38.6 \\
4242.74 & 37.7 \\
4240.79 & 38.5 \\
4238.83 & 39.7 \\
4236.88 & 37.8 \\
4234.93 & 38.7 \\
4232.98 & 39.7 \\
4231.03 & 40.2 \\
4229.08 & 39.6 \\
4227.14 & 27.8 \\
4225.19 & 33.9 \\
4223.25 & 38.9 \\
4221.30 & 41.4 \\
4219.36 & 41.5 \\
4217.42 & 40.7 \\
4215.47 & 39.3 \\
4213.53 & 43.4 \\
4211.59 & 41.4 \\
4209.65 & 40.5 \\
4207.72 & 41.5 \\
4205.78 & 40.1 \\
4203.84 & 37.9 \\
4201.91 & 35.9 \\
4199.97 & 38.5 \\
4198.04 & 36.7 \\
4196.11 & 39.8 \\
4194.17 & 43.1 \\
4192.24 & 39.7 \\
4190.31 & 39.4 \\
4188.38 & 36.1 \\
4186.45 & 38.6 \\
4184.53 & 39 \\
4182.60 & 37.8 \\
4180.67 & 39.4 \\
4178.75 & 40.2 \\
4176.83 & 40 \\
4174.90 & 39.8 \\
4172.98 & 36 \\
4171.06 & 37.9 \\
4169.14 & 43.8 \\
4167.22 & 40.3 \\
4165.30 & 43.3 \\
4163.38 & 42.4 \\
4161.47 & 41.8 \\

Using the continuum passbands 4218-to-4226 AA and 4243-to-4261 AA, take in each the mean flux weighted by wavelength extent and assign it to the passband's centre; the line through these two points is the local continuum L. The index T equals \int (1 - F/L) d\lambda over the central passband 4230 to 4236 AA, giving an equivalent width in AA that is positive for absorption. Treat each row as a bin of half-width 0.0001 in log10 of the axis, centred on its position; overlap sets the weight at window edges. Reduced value -0.1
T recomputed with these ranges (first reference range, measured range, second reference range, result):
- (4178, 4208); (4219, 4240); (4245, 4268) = 0.4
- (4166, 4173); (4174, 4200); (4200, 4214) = 0.5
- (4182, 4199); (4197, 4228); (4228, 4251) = 0.0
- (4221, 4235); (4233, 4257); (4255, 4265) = -0.2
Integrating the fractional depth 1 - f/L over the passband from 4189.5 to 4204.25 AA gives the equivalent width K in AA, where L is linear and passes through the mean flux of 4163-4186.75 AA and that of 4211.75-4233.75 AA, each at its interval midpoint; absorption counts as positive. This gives 0.2 AA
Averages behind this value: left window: 39.9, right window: 38.8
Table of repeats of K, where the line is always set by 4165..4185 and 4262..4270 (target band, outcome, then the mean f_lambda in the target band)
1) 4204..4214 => -0.33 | 41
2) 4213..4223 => -0.33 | 41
